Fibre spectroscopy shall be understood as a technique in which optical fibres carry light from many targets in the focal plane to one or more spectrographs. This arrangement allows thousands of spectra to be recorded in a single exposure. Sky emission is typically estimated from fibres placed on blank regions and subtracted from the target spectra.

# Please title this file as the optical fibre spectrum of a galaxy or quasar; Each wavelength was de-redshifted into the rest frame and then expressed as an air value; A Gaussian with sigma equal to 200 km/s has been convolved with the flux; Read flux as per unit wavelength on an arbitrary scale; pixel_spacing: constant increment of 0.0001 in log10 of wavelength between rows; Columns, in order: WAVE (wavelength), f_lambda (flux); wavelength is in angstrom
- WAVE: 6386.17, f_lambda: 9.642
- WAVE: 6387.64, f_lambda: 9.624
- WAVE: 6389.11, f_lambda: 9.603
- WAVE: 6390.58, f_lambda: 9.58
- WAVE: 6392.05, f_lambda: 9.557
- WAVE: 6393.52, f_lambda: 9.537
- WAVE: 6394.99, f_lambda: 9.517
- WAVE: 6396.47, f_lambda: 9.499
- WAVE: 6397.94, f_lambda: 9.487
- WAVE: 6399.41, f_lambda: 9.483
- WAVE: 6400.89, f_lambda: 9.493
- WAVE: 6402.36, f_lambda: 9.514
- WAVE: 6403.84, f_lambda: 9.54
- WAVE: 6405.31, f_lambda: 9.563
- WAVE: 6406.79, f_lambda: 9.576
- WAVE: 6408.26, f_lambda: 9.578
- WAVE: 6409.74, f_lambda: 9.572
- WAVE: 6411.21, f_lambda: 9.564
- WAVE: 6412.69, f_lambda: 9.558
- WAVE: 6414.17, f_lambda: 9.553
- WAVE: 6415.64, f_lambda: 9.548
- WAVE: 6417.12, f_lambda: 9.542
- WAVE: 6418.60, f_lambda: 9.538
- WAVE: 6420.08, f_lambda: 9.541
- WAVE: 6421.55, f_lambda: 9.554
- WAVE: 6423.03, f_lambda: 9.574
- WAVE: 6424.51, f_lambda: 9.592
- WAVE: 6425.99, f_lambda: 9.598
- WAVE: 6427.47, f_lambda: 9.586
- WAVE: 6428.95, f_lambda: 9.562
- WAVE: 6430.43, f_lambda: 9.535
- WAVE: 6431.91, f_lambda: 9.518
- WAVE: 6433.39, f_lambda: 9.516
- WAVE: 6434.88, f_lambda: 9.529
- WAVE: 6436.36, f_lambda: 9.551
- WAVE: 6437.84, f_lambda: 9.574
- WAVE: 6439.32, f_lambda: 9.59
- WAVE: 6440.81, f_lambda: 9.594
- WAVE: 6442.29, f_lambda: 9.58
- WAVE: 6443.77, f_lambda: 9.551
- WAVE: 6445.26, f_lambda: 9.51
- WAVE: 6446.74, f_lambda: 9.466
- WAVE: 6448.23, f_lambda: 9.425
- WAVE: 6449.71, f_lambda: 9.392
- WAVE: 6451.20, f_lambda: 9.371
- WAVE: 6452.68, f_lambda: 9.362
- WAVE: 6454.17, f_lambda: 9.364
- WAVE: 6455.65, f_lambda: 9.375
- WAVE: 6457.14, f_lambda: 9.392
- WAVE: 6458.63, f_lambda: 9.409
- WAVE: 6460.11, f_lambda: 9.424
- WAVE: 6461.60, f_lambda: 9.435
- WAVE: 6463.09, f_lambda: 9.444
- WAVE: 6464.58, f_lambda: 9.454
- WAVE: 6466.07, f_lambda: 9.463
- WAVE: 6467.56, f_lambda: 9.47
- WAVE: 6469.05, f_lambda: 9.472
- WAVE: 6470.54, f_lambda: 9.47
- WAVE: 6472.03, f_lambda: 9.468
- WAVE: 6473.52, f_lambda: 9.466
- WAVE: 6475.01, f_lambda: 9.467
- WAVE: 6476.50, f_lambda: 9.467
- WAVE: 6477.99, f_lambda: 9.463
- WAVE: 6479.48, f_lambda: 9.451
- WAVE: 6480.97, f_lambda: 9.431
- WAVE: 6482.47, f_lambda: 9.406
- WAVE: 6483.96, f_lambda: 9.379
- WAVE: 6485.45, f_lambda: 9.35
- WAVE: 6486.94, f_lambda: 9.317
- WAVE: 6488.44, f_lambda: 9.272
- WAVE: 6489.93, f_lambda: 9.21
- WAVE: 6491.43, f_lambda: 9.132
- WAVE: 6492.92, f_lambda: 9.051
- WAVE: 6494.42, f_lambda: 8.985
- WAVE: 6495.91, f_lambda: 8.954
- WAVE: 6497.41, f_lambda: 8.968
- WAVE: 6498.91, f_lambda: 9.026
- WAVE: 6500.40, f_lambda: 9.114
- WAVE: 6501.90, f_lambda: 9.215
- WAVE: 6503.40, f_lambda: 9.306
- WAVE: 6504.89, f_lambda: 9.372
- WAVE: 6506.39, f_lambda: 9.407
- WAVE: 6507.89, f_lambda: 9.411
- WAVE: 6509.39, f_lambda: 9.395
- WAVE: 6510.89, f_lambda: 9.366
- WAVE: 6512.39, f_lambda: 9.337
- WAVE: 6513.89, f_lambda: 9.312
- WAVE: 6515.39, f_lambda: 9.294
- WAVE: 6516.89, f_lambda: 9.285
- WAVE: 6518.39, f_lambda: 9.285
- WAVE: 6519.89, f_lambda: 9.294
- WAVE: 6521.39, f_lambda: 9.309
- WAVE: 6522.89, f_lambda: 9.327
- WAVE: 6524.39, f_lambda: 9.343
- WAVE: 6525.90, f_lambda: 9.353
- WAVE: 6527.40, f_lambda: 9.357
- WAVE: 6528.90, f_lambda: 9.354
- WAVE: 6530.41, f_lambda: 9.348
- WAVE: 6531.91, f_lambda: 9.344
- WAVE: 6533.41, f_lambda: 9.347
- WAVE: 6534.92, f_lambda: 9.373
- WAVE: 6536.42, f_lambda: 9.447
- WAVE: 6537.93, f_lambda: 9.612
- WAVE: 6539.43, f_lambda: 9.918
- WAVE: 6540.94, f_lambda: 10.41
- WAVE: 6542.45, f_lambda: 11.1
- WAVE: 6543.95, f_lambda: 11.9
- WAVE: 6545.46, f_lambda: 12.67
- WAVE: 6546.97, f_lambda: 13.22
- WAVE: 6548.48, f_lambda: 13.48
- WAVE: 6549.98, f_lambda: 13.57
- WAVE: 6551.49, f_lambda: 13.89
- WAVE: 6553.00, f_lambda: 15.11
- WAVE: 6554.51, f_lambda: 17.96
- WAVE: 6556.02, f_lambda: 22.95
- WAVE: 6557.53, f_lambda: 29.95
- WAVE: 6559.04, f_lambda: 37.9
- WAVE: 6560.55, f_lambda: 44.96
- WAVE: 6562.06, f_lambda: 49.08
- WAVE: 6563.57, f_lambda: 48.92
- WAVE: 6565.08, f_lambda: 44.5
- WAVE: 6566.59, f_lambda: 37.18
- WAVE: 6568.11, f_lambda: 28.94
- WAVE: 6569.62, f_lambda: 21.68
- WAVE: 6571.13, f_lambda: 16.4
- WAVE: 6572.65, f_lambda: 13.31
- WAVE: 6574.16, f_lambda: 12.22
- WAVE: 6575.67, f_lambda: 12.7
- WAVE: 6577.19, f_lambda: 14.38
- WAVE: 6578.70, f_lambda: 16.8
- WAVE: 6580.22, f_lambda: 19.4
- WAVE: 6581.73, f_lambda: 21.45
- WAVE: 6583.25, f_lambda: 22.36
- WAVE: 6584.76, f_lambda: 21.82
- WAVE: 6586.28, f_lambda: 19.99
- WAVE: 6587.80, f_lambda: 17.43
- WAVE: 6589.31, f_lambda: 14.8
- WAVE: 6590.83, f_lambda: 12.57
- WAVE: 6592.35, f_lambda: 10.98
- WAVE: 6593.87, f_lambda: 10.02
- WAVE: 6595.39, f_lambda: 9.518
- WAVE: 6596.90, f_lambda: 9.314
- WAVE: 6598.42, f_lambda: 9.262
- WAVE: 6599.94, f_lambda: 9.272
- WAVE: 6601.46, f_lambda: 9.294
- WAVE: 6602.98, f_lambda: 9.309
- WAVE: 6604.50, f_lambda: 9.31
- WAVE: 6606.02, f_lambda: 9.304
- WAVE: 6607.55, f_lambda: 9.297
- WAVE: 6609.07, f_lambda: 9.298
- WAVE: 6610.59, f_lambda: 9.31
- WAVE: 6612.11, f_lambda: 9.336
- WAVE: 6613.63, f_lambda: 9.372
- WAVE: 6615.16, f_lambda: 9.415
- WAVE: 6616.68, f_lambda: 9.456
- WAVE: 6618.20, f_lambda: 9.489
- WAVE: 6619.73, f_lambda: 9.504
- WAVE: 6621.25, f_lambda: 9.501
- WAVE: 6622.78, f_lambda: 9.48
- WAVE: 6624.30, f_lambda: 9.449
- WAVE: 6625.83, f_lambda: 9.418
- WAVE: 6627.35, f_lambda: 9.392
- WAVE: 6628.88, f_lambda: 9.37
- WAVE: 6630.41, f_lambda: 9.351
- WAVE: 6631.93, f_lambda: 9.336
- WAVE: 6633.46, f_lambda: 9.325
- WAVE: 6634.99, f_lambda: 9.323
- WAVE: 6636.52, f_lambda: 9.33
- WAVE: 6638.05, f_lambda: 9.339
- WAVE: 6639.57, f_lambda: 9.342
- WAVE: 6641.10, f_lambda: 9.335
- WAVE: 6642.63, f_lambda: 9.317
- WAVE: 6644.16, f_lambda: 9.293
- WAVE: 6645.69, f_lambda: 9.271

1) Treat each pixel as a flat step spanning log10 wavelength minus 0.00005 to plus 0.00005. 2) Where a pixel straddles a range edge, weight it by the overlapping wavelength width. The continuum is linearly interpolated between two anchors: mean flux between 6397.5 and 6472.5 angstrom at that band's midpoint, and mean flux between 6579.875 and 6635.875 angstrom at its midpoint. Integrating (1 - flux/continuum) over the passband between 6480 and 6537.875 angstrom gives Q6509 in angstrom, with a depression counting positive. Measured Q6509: 5.7 angstrom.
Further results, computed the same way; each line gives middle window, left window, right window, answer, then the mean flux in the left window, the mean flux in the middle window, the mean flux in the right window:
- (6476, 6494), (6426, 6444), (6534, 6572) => 6.7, 9.56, 9.32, 22.1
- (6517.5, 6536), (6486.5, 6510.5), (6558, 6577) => 8.7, 9.19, 9.34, 30.1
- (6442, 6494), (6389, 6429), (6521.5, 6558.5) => 7.1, 9.55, 9.4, 12.6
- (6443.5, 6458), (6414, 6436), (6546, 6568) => 4.2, 9.55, 9.41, 28.6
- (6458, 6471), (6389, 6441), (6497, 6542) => 0.0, 9.55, 9.45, 9.39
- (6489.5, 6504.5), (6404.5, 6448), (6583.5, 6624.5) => 1.6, 9.55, 9.1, 11.1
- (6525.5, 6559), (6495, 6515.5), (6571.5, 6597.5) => -2.9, 9.24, 13.3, 15.3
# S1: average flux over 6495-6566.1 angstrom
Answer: 14.8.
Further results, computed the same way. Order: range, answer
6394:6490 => 9.49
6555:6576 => 30.2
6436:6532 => 9.36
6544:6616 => 18.1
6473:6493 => 9.36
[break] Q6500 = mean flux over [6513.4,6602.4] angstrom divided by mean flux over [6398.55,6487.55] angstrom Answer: 1.7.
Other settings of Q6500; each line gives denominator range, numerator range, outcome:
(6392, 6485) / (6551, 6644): 1.67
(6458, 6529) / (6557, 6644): 1.68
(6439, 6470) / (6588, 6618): 1.06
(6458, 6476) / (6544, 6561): 2.18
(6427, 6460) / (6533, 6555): 1.27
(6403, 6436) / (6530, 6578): 2.09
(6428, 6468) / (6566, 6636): 1.36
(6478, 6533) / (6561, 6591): 2.55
